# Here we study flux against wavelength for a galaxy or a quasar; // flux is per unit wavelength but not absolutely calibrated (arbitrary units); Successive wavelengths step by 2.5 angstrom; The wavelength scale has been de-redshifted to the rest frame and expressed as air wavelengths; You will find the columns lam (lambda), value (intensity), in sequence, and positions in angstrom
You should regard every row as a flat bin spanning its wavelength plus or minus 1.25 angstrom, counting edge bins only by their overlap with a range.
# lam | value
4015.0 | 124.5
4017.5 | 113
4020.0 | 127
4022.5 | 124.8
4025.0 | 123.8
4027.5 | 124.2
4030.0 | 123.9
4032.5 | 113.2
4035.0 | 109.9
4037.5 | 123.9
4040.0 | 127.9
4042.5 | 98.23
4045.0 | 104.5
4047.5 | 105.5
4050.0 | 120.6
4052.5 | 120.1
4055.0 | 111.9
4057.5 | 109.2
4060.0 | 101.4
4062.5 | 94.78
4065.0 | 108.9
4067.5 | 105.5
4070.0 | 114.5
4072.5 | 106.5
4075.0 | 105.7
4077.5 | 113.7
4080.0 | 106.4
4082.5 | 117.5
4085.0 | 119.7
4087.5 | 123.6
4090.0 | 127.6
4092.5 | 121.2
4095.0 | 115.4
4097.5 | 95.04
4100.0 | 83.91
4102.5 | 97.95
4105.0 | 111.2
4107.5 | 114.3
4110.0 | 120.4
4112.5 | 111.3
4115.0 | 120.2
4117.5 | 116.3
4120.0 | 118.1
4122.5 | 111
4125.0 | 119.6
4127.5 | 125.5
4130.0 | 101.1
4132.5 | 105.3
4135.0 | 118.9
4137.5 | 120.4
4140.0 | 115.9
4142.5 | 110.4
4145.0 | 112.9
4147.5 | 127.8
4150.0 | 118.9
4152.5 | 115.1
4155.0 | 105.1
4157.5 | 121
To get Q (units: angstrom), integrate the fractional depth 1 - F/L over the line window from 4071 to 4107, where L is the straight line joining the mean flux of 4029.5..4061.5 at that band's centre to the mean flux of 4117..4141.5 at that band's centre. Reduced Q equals 1.1 angstrom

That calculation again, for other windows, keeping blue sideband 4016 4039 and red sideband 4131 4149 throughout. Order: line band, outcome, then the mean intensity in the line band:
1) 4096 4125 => 1.8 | 110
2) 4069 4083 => 1.0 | 110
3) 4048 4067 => 1.6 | 109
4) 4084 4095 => -0.4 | 122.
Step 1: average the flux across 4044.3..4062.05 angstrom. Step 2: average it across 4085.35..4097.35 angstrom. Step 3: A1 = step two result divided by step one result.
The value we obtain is 1.09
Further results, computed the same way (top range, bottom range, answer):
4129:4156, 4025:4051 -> 0.99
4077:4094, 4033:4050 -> 1.06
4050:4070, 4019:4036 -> 0.90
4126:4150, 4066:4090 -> 1.02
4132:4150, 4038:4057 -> 1.03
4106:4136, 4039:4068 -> 1.06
